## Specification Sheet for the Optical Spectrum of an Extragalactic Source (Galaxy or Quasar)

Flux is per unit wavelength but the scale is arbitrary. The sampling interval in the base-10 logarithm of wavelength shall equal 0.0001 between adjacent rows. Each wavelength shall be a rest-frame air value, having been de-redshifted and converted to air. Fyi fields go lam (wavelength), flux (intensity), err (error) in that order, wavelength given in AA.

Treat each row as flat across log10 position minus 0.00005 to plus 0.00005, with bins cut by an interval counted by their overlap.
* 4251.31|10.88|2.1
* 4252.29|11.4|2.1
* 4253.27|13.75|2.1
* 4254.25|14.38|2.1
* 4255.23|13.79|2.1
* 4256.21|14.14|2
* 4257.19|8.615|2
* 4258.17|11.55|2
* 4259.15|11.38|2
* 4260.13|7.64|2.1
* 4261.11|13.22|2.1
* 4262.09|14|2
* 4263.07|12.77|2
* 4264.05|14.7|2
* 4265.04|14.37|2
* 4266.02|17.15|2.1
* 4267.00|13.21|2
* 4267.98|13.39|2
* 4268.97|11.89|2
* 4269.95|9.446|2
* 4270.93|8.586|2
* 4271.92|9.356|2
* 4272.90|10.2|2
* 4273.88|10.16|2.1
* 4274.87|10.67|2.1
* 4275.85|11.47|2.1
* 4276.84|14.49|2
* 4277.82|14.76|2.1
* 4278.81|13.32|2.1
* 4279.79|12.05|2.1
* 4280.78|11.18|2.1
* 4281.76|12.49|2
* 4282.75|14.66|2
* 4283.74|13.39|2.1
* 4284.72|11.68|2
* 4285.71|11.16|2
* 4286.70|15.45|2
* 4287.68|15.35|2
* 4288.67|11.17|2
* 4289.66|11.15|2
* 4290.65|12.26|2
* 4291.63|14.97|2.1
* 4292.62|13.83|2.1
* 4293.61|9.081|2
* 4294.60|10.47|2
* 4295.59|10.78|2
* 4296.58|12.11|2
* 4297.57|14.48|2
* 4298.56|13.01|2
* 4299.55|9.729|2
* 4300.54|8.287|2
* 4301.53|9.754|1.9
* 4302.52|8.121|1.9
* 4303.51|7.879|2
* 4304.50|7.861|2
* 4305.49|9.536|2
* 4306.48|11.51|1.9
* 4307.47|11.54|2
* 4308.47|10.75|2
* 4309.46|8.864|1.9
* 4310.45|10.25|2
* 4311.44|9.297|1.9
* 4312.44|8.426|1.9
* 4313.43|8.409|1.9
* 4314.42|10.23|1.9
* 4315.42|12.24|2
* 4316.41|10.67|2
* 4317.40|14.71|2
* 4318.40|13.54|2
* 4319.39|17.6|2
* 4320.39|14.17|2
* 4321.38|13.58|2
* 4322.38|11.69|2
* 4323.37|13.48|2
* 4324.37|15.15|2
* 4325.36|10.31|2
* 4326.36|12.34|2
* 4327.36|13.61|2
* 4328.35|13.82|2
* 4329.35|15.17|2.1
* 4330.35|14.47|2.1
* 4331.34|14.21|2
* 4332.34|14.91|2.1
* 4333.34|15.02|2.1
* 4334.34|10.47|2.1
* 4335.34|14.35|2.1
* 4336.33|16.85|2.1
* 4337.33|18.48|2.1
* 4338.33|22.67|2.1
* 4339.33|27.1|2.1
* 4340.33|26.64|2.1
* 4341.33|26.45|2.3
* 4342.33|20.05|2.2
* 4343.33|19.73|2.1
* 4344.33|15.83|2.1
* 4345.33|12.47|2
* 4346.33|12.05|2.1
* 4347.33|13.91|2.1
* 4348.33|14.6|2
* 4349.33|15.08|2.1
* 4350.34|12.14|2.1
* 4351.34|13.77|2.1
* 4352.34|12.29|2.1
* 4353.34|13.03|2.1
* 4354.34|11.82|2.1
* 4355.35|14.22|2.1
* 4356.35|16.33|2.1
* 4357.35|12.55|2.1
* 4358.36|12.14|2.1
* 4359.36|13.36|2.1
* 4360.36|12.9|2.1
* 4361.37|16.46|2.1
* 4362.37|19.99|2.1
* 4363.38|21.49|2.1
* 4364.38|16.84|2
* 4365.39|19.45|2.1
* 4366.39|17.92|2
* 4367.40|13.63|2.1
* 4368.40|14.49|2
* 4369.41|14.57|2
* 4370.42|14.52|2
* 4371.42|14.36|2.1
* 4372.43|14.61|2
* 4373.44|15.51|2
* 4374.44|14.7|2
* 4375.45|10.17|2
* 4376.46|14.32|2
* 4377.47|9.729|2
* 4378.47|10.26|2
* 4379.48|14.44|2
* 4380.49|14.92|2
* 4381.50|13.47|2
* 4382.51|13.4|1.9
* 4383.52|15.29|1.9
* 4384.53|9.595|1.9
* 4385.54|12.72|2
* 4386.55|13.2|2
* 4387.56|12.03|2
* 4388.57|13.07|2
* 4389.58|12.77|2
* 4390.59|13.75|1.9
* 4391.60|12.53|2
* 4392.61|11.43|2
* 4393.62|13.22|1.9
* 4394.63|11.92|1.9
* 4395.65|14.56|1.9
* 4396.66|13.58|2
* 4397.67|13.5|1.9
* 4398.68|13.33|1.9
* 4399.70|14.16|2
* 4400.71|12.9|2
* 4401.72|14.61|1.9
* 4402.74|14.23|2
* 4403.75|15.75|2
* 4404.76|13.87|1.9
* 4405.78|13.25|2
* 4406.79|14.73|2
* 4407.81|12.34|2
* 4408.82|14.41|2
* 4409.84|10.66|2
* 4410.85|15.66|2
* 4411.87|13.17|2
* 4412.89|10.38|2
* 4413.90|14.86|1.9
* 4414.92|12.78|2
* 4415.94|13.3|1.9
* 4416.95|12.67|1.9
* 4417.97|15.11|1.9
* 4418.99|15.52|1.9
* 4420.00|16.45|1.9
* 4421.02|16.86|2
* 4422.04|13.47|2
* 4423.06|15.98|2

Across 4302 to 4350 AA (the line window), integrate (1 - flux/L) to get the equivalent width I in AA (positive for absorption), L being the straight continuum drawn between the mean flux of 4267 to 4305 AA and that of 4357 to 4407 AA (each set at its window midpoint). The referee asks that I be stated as -4.9 AA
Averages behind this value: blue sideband 11.6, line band 14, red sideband 14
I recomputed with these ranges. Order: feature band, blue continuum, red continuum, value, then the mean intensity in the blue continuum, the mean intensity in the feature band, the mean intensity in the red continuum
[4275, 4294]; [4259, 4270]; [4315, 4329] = 0.4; 12.9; 12.8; 13.4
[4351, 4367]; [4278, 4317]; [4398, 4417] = -3.5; 11.2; 15.3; 13.6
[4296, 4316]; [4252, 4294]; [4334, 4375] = 5.4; 12.4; 10.1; 16.1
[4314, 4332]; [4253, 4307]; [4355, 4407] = -0.8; 11.9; 13.4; 14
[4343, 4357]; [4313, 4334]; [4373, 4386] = -0.9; 13.3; 14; 13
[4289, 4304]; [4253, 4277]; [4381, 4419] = 1.6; 12.1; 11.1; 13.3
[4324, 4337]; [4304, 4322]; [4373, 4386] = -2.5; 11.3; 14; 13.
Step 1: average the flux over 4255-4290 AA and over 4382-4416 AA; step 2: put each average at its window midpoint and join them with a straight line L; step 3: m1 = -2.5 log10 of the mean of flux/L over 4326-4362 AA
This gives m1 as -0.21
